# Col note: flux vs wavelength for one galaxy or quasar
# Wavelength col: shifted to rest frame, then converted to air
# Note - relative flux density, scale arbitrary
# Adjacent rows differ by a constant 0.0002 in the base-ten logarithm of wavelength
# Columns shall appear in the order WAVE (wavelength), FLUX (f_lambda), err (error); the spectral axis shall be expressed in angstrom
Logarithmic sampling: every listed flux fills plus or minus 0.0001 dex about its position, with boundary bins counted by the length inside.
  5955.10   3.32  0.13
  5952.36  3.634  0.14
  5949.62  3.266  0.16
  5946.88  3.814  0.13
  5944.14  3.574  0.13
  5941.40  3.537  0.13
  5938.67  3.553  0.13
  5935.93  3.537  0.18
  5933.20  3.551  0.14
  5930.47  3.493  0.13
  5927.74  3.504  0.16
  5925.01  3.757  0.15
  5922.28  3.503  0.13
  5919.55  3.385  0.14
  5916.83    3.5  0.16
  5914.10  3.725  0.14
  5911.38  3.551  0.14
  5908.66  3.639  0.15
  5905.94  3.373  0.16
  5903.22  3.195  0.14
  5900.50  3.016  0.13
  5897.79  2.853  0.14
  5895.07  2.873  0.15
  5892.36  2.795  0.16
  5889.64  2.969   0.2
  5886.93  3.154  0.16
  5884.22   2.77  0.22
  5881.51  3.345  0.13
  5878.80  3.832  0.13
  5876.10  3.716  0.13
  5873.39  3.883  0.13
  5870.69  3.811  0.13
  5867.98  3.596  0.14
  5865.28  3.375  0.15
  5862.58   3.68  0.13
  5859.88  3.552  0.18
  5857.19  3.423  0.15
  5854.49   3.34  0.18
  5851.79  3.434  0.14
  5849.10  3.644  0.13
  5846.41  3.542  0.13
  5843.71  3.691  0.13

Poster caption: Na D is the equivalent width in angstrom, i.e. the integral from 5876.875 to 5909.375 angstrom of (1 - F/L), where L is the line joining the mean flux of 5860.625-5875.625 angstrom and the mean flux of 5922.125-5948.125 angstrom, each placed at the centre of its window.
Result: 4.3 angstrom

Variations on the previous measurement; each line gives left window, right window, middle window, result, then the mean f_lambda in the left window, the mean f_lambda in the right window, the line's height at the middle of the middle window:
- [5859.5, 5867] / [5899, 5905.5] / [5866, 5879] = -1.1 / 3.54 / 3.14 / 3.44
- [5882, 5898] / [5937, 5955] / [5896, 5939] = -2.7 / 2.93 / 3.54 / 3.23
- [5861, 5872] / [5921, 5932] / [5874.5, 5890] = 1.2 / 3.61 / 3.56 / 3.6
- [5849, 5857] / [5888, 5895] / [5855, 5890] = -3.6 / 3.44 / 2.89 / 3.16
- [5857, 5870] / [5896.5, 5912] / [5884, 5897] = 1.7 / 3.55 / 3.26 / 3.36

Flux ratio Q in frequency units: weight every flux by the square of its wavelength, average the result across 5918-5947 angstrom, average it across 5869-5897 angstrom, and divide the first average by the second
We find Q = 1.1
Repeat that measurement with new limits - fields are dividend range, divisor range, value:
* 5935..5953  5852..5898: 1.08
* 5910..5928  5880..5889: 1.17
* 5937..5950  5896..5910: 1.13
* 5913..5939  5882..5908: 1.18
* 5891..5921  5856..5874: 0.92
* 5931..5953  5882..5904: 1.22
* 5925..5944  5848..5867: 1.04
